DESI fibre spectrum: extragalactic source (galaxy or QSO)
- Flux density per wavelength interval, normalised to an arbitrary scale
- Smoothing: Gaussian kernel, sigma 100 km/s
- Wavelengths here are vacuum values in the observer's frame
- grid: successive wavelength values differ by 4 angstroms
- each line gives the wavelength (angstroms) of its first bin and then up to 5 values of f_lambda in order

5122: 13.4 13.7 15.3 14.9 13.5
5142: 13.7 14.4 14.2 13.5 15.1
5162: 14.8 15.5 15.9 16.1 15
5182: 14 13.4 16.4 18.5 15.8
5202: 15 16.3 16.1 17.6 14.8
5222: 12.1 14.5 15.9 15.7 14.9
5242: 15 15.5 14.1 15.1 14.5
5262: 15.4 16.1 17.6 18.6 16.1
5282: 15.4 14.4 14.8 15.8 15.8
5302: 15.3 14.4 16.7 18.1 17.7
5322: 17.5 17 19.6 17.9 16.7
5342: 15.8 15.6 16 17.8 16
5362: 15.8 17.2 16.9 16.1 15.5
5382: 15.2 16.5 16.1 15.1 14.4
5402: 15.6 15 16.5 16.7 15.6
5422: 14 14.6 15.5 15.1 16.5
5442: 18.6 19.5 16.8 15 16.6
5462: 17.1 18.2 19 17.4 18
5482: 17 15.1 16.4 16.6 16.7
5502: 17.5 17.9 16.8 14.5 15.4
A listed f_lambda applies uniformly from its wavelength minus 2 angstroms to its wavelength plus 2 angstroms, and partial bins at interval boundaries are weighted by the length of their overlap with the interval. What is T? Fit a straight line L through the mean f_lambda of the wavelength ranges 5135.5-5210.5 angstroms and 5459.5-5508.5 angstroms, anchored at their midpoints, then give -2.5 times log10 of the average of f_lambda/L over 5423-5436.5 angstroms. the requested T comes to 0.12 mag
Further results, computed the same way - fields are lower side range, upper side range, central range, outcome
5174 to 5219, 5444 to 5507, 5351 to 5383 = 0.018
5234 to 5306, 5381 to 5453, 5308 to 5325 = -0.119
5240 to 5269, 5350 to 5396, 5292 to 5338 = -0.078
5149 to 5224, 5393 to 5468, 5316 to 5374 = -0.073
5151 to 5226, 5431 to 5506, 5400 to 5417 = 0.050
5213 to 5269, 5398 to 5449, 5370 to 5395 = -0.003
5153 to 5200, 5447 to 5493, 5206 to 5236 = 0.021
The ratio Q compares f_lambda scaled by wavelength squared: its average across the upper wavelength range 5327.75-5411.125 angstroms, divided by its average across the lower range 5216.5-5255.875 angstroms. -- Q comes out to 1.16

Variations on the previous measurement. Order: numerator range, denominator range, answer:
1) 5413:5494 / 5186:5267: 1.18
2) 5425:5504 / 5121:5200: 1.27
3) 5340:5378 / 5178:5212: 1.11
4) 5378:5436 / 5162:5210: 1.07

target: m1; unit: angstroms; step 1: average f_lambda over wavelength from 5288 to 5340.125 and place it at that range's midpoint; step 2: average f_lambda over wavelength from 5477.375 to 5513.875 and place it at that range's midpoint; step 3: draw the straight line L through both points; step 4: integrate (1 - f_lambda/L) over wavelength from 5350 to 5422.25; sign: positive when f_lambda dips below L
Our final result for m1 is 3.37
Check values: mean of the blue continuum 16.7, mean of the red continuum 16.7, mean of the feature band 15.9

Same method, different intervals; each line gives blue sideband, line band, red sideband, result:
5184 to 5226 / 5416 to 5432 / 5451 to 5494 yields 1.70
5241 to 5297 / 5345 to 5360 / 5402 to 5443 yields -0.69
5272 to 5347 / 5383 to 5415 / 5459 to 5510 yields 2.22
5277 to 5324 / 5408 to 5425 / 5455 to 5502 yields 1.08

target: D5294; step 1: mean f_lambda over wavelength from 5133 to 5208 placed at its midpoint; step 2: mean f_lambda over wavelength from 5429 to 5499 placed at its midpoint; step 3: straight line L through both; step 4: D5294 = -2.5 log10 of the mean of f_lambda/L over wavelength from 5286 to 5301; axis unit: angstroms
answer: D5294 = 0.038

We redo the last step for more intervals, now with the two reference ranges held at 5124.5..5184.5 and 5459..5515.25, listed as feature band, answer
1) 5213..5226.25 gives 0.04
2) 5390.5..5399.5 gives 0.10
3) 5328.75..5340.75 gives -0.12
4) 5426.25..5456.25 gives 0.01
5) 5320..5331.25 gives -0.13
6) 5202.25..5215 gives -0.09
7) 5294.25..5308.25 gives 0.03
